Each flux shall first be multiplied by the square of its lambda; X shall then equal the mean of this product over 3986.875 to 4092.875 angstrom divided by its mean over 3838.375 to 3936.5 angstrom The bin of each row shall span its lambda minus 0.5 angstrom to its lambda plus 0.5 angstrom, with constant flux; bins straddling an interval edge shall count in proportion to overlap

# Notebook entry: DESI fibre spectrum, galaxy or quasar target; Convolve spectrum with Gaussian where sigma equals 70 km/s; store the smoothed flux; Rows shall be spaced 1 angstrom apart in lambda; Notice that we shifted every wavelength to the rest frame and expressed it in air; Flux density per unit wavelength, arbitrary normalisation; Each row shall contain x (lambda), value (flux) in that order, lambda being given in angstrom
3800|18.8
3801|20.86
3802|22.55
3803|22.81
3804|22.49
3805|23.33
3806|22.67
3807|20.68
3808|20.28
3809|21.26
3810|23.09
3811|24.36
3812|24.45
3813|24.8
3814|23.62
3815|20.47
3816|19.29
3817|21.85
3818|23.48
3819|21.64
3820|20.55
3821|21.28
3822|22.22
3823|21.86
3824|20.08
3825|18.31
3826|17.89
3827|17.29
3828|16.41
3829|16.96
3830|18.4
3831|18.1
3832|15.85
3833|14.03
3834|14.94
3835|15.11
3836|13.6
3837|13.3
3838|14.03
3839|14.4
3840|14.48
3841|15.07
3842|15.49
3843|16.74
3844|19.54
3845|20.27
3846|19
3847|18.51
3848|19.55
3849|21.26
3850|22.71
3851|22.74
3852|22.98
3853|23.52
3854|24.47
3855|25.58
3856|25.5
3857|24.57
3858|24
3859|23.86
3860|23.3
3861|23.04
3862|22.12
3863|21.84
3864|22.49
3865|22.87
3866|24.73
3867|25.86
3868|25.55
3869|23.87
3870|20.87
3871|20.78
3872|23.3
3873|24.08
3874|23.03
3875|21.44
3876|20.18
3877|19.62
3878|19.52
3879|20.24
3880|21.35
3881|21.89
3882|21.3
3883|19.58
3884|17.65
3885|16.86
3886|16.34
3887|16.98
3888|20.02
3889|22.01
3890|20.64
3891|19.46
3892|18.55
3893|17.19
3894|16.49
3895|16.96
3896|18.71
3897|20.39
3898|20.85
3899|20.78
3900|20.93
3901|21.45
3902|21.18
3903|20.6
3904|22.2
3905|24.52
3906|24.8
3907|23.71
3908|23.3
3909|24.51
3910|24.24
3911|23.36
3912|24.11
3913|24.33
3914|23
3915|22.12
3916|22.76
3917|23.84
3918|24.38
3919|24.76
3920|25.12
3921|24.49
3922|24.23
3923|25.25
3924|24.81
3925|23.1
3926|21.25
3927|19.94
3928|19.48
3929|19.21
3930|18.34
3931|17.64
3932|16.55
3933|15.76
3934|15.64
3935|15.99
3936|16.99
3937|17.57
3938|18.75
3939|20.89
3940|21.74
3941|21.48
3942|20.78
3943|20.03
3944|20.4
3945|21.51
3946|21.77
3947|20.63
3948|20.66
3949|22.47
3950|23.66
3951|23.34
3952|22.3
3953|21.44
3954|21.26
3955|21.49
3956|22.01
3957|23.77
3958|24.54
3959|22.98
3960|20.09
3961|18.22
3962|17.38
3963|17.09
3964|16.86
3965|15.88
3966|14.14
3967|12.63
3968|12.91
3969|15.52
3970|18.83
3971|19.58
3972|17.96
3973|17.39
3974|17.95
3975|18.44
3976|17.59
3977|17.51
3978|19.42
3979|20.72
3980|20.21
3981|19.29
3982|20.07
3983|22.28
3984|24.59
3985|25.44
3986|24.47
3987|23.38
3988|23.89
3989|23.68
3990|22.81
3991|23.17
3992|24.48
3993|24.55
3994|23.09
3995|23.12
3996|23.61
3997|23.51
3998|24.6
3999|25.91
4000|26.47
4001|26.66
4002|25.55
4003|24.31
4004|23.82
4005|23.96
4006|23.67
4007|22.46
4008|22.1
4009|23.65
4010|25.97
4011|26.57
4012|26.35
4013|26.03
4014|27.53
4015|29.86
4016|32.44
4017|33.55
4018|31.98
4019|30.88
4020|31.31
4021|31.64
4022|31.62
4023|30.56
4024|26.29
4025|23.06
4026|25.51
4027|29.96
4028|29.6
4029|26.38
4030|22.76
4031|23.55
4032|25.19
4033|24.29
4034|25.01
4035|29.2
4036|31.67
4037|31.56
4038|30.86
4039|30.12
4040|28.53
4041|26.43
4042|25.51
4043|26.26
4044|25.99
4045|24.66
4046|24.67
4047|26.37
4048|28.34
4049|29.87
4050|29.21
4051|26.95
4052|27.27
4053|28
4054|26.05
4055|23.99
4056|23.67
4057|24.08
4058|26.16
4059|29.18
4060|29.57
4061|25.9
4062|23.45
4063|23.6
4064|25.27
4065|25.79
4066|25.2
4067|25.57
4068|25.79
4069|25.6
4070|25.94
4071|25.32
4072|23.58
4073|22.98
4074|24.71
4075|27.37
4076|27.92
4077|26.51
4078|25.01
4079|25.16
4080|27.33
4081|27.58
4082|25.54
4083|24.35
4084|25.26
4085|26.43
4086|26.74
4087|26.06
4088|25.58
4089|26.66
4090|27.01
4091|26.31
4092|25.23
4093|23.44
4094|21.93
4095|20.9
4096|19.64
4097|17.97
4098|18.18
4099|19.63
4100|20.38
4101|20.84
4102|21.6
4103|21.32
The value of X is 1.3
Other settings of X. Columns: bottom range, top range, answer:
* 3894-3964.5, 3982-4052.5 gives 1.30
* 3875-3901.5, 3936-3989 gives 1.07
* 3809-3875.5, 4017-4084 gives 1.45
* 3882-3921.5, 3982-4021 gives 1.26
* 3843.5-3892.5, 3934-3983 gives 0.94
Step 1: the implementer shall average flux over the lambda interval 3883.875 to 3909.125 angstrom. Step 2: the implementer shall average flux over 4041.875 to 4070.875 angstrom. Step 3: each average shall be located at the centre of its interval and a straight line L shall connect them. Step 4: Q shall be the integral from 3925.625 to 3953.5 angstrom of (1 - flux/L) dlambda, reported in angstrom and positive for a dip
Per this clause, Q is 2.5 angstrom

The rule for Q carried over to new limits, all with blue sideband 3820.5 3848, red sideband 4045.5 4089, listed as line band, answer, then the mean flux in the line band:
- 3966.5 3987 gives 3.07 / 19.2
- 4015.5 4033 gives -2.95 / 28.5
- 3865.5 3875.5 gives -2.58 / 23.4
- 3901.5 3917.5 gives -2.58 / 23.3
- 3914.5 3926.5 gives -1.98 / 23.8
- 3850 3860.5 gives -3.50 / 24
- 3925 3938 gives 1.73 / 18.1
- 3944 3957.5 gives -0.22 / 22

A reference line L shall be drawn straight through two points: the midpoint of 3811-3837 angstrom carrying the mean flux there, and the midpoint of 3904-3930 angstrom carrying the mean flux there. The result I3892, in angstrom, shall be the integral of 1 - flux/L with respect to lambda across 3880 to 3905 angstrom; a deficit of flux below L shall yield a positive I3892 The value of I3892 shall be 2.9 angstrom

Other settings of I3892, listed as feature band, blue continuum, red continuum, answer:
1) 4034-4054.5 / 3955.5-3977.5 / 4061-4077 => -3.7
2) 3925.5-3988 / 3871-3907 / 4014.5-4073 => 9.8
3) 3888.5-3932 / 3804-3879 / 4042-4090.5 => 1.0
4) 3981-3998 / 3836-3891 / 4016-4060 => 1.6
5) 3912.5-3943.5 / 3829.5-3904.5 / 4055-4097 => 0.9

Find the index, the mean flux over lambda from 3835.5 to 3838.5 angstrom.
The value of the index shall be 13.6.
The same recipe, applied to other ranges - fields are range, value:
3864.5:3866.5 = 23.8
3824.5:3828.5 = 17.5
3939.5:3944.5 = 20.9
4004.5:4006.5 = 23.8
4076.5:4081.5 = 26.3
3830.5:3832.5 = 17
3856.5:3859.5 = 24.1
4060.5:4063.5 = 24.3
